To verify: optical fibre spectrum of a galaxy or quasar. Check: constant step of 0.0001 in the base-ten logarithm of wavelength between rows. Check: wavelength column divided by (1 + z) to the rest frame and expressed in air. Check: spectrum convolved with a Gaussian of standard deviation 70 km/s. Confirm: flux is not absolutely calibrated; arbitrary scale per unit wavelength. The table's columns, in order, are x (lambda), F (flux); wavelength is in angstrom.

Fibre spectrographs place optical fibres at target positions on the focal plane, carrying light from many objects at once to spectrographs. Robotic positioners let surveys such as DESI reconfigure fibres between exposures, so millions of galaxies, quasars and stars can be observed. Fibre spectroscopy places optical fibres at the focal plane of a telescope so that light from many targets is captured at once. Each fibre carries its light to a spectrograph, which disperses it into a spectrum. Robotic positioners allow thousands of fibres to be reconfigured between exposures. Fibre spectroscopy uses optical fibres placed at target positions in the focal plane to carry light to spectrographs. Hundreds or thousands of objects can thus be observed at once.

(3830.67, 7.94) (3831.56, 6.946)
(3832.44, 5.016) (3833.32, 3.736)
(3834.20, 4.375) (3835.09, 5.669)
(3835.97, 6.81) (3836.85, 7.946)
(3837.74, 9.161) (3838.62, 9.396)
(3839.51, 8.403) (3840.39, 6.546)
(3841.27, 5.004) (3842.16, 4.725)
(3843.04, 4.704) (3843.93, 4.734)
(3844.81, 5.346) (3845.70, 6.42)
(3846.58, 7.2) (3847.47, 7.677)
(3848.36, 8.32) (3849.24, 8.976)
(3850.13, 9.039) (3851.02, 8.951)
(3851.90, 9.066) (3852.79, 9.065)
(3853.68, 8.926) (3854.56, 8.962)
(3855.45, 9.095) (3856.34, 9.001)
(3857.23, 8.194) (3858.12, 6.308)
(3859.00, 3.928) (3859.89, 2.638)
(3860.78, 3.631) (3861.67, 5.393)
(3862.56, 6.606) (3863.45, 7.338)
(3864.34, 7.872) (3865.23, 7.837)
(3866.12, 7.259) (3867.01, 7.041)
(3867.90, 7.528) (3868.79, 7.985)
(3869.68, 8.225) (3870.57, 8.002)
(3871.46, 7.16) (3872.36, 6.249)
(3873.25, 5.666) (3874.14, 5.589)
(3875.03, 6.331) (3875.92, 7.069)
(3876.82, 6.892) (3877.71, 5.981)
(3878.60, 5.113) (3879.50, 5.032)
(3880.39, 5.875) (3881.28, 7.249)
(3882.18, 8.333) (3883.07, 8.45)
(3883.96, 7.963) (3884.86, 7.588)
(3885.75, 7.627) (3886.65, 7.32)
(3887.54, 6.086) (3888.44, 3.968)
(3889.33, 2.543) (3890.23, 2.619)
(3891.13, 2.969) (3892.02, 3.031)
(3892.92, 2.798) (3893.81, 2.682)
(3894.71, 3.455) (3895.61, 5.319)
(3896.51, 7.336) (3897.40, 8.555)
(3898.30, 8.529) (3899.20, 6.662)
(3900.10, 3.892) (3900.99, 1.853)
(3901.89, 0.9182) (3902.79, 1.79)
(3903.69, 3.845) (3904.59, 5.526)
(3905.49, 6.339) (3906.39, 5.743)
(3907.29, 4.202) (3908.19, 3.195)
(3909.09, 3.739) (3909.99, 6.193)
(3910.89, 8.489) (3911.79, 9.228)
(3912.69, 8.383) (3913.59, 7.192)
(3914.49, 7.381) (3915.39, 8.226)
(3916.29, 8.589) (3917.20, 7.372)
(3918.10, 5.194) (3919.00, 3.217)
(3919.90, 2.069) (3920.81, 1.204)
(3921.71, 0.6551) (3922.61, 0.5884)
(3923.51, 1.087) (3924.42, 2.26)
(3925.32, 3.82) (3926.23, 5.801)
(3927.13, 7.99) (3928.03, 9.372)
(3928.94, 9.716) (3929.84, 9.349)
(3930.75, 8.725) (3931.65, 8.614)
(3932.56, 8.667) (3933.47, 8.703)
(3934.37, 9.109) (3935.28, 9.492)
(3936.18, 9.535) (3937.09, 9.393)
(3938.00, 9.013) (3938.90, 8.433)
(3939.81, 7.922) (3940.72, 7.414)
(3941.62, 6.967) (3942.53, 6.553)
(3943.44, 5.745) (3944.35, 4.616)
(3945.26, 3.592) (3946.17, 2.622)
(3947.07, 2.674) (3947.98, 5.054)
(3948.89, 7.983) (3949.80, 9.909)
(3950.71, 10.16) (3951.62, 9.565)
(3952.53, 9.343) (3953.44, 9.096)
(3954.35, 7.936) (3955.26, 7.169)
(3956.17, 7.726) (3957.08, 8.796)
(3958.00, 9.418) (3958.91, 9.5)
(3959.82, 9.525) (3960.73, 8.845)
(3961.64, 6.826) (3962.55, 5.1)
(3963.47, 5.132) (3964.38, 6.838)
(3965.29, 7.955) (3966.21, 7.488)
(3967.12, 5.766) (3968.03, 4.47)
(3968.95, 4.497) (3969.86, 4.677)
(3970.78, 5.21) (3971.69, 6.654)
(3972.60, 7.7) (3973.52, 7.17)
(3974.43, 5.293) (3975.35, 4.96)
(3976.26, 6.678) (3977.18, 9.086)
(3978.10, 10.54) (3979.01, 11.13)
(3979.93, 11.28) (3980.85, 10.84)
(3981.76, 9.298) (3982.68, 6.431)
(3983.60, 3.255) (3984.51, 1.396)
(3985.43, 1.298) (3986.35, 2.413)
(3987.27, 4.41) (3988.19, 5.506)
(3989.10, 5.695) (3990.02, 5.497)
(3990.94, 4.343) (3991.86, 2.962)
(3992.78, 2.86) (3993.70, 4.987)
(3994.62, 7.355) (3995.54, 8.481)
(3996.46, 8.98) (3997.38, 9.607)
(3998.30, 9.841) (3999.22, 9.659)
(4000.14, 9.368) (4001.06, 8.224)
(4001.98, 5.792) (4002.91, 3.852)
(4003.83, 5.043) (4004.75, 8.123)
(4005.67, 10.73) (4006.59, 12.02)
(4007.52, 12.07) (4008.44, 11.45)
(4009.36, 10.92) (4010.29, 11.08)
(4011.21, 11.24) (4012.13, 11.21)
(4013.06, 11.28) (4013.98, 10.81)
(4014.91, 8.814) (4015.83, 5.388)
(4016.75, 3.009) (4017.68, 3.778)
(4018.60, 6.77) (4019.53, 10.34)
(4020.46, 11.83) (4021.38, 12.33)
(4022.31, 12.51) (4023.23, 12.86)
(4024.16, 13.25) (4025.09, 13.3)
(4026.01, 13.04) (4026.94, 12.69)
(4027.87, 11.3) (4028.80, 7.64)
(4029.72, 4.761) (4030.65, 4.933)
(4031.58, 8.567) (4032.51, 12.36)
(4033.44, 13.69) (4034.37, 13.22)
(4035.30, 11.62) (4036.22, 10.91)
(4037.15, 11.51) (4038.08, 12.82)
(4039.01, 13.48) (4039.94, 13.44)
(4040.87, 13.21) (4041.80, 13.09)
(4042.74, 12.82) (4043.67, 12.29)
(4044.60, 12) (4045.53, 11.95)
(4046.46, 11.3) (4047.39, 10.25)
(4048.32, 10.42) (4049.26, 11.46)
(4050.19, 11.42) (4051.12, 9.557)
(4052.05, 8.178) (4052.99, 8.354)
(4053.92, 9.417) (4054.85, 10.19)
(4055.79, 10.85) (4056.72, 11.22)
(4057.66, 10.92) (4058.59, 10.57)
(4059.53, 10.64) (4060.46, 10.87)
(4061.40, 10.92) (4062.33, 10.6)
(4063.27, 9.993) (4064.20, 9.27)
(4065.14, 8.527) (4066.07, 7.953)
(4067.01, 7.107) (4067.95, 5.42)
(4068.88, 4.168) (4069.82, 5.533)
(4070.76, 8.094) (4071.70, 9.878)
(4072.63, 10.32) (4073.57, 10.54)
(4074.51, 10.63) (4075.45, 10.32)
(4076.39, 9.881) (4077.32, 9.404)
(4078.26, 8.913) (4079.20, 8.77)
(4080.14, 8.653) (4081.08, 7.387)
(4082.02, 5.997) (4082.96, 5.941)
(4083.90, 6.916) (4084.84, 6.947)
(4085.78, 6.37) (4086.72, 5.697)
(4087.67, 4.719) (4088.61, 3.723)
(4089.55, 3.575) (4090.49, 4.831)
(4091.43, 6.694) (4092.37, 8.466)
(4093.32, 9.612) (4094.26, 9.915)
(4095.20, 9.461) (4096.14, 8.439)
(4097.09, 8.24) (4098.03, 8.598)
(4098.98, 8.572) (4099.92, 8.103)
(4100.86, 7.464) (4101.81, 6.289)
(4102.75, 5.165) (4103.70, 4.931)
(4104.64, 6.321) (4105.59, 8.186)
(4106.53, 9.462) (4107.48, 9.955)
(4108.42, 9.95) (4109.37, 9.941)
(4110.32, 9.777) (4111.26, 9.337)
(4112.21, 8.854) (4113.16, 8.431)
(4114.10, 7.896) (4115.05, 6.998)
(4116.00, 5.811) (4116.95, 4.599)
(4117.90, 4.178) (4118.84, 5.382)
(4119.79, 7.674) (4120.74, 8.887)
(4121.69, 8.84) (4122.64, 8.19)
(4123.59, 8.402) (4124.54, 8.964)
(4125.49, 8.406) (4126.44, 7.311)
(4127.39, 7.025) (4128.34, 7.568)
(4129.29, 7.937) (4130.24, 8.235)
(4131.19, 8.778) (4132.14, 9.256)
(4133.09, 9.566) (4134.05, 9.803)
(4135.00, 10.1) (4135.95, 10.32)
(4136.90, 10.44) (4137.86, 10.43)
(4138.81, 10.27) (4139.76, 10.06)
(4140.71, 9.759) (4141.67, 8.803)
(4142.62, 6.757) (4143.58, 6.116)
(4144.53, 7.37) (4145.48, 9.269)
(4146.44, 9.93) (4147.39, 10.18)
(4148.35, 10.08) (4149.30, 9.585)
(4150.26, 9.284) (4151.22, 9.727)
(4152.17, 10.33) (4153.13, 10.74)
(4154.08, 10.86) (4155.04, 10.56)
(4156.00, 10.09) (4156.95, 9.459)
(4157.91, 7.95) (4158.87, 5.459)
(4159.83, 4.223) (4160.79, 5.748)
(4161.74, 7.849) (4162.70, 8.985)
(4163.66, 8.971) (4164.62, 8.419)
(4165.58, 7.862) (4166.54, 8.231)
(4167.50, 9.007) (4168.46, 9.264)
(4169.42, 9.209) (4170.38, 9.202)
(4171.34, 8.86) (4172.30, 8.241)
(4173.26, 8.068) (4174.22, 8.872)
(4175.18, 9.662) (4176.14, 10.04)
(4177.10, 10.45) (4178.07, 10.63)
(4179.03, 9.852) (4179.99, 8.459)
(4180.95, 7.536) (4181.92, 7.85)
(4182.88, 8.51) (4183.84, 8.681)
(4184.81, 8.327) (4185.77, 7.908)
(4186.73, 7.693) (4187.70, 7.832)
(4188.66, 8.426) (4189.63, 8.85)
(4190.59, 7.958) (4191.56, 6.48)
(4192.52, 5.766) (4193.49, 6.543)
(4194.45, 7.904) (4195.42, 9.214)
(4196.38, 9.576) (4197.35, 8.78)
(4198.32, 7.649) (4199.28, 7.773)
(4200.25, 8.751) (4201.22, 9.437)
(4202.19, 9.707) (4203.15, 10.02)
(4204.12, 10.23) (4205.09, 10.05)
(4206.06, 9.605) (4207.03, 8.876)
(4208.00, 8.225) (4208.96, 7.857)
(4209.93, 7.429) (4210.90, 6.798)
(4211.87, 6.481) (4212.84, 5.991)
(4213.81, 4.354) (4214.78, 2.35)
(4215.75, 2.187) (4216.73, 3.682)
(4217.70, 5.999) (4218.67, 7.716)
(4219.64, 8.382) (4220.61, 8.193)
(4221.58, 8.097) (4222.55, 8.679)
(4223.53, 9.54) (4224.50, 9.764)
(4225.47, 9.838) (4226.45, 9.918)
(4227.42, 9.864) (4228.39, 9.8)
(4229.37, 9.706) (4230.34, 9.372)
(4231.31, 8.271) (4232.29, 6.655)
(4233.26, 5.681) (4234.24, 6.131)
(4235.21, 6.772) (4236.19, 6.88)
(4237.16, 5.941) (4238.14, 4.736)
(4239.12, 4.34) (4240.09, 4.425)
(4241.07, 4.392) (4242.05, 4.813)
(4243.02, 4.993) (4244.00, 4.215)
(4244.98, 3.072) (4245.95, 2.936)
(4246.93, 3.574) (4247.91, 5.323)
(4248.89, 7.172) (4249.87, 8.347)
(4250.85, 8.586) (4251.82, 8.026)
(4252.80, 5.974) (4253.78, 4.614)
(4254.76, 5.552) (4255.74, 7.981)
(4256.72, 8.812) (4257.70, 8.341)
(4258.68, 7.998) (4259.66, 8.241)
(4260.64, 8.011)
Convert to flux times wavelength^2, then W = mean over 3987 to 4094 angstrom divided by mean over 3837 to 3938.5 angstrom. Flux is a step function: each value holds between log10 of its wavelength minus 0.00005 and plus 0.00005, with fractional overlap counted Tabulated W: 1.55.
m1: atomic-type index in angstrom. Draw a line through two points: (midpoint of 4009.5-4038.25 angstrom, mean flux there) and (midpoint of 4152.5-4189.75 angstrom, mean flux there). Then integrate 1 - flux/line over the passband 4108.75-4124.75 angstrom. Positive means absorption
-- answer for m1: 2.5 angstrom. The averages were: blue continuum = 10.3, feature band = 7.77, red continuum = 8.64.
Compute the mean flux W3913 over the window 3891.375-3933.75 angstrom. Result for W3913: 5.46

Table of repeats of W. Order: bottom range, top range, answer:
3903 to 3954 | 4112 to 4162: 1.44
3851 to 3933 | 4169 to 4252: 1.47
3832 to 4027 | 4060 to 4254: 1.27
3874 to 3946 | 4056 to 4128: 1.48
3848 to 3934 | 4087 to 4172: 1.51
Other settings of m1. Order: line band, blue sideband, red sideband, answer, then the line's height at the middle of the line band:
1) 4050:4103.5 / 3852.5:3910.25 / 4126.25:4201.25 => -3.16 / 7.84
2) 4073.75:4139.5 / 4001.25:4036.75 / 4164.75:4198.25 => 8.10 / 9.13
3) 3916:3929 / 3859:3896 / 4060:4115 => 4.06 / 6.38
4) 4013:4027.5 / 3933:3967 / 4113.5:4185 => -3.94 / 7.94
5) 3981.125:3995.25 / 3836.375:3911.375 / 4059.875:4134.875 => 4.93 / 7.13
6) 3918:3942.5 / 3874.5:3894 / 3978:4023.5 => 0.46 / 6.56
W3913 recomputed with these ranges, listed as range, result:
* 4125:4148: 8.91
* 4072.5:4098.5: 7.79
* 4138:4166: 8.8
